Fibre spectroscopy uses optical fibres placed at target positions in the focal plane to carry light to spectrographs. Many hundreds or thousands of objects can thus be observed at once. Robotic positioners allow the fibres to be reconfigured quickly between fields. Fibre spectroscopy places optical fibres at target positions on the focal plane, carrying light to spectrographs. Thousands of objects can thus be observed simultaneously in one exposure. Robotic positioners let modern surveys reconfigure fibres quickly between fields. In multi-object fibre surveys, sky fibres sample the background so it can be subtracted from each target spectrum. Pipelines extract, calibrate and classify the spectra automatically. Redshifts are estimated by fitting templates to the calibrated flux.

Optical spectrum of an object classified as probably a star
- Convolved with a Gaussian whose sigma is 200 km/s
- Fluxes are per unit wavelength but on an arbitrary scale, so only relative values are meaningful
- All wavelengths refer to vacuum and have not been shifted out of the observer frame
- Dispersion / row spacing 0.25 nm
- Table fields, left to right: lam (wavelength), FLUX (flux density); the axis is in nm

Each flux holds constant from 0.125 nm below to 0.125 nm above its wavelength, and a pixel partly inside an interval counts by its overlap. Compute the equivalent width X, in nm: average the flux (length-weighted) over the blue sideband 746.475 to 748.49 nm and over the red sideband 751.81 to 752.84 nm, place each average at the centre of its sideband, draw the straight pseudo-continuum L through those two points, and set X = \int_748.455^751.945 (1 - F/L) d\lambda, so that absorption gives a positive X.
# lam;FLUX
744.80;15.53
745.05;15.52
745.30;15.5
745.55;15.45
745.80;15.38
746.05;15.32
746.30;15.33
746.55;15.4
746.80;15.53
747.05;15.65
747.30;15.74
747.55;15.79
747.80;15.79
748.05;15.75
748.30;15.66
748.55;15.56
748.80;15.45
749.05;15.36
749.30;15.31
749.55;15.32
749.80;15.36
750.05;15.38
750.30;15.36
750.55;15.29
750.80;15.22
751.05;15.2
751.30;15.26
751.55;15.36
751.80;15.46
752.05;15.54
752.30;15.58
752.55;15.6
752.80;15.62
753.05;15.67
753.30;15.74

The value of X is 0.06 nm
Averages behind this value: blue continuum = 15.7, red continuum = 15.6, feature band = 15.3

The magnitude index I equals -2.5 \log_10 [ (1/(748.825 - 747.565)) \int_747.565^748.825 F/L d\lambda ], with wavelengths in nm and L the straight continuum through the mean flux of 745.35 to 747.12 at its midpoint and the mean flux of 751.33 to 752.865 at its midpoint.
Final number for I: -0.01 mag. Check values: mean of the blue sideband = 15.4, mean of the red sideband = 15.5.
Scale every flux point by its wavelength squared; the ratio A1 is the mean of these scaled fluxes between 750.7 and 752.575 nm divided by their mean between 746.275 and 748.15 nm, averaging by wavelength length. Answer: 1.0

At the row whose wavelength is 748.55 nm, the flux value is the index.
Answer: 15.56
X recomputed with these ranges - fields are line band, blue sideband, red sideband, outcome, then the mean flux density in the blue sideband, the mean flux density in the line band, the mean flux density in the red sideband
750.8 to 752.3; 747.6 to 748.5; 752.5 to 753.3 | 0.03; 15.7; 15.4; 15.7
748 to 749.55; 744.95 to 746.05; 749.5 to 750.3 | -0.01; 15.4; 15.5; 15.4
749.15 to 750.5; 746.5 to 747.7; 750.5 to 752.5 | 0.01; 15.6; 15.3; 15.4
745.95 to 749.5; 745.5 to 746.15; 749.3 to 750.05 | -0.04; 15.4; 15.5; 15.3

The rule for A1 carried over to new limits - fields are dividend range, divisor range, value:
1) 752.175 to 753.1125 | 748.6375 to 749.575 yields 1.03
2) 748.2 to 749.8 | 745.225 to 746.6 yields 1.01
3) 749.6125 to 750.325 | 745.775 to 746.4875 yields 1.01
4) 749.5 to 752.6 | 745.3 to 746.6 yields 1.01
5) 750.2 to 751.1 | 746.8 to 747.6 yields 0.98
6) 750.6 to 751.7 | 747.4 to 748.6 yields 0.98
